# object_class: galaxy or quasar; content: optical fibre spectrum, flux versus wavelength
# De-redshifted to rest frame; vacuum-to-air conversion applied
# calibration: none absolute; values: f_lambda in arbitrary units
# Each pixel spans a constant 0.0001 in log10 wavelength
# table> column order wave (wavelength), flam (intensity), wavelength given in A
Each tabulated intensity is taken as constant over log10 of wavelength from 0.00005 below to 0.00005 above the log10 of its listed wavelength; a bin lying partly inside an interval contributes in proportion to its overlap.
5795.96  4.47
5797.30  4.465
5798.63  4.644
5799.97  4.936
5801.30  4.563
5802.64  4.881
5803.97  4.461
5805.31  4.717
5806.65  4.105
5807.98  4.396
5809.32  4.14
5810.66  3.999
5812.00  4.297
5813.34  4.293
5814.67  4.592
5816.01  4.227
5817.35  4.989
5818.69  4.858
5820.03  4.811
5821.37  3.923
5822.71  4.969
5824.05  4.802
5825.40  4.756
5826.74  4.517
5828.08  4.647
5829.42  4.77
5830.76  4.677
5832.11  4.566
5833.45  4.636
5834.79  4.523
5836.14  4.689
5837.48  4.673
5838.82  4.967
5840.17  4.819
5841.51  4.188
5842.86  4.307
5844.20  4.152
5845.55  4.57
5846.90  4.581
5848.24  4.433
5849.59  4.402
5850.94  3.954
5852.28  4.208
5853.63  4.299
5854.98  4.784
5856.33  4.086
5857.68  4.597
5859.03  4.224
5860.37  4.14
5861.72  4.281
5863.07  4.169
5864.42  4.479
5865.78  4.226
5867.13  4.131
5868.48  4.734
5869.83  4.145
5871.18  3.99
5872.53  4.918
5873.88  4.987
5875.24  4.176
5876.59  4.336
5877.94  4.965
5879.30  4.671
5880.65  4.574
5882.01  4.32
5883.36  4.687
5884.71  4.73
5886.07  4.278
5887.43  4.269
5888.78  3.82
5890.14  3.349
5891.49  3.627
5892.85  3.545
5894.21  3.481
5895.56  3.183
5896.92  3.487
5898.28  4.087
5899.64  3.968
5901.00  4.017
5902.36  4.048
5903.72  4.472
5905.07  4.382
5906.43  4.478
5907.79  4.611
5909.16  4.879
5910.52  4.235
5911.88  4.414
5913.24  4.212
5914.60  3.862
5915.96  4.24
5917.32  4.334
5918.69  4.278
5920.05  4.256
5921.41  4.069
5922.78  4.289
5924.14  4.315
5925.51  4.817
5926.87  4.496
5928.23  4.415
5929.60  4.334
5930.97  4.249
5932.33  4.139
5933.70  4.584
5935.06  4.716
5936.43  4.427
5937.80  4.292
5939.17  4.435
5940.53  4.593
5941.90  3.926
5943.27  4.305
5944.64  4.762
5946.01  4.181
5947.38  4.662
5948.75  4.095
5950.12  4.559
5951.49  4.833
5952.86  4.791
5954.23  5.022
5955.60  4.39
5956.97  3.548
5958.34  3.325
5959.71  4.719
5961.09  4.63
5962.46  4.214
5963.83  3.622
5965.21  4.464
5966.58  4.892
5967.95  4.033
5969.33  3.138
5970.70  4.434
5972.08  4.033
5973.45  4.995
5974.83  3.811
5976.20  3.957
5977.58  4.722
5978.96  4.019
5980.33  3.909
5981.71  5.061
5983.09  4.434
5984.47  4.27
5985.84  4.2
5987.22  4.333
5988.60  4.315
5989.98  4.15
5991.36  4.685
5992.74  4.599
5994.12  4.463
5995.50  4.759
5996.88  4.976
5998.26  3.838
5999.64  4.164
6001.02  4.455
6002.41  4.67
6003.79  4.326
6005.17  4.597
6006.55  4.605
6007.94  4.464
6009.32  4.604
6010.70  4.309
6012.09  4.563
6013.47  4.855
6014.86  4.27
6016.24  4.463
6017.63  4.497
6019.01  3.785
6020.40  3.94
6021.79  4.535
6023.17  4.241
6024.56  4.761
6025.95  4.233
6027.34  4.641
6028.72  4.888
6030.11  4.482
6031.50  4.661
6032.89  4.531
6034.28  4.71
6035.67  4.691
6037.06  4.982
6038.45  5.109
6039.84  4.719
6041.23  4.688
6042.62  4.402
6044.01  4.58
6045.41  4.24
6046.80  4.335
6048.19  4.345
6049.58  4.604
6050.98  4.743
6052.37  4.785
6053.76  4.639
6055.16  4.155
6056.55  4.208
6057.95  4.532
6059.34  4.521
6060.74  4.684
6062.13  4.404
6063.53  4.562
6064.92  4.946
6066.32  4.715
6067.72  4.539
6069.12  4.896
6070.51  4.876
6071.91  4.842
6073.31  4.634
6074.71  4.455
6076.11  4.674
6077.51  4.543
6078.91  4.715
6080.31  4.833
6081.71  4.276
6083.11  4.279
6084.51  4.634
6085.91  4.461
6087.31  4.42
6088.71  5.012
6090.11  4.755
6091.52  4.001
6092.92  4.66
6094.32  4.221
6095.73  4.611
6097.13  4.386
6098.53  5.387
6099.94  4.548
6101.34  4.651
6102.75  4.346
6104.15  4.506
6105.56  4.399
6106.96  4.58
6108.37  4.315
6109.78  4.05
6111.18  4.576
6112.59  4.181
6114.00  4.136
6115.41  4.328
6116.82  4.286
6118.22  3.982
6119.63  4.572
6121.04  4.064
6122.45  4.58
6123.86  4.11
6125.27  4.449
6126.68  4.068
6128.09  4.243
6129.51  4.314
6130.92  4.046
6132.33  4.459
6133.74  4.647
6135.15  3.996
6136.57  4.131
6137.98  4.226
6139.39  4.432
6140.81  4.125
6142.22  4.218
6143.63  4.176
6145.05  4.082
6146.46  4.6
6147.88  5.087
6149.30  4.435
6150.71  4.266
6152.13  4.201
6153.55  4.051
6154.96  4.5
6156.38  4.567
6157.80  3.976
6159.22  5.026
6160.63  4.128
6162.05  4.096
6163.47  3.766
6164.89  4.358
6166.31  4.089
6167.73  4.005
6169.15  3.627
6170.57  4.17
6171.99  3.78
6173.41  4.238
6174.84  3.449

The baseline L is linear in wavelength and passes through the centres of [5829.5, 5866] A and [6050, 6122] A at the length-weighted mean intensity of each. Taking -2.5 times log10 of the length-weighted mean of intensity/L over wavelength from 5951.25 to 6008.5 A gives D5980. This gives 0.03 mag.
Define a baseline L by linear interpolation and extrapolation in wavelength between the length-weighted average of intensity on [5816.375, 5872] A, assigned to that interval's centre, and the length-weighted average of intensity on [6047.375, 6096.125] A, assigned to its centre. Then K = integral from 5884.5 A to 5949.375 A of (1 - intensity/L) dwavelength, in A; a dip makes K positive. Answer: 4.2 A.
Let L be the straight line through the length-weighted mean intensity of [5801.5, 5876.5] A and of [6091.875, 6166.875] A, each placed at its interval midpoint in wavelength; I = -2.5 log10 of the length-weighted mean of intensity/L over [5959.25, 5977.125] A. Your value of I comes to 0.047 mag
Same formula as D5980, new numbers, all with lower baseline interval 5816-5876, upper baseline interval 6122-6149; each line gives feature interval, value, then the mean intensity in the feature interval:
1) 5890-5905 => 0.18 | 3.79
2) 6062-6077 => -0.08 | 4.69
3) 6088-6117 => -0.03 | 4.48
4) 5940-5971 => 0.03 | 4.31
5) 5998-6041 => -0.03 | 4.51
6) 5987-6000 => -0.01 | 4.44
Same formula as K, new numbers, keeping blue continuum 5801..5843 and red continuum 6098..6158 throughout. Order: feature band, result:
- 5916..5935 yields 0.5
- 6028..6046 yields -1.1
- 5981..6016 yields -0.3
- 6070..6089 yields -1.0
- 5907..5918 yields 0.4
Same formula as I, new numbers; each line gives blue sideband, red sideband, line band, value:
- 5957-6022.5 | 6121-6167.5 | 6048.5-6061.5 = -0.054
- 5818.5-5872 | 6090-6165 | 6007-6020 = -0.005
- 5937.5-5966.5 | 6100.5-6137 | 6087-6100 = -0.070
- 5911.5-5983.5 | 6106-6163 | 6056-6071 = -0.076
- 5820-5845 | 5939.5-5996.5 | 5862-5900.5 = 0.079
